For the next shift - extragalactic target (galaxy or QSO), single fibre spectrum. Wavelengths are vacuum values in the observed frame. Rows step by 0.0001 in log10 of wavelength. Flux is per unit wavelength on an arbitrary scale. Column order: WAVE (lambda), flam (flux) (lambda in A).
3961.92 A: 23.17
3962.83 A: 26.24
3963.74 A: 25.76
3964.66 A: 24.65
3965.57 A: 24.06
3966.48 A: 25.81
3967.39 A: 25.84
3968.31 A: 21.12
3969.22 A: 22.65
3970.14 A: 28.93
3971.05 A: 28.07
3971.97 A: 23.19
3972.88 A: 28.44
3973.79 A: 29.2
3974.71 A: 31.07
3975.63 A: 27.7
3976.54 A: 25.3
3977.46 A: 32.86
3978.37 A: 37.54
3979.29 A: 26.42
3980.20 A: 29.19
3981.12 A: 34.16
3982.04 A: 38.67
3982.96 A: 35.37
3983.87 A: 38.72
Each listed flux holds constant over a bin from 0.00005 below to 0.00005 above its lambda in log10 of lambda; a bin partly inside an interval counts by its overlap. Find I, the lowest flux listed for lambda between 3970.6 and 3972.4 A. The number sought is 23.19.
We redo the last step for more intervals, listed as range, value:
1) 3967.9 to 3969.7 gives 21.12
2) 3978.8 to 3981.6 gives 26.42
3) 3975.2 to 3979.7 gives 25.3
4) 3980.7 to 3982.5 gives 34.16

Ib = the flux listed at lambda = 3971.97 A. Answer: 23.19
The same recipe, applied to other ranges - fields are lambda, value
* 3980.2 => 29.19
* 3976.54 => 25.3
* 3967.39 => 25.84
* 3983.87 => 38.72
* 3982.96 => 35.37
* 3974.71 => 31.07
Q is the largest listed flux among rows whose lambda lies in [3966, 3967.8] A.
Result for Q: 25.84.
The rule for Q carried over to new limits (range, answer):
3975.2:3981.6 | 37.54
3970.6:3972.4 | 28.07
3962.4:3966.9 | 26.24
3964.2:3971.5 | 28.93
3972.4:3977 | 31.07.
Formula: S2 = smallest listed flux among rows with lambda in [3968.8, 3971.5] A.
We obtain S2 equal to 22.65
